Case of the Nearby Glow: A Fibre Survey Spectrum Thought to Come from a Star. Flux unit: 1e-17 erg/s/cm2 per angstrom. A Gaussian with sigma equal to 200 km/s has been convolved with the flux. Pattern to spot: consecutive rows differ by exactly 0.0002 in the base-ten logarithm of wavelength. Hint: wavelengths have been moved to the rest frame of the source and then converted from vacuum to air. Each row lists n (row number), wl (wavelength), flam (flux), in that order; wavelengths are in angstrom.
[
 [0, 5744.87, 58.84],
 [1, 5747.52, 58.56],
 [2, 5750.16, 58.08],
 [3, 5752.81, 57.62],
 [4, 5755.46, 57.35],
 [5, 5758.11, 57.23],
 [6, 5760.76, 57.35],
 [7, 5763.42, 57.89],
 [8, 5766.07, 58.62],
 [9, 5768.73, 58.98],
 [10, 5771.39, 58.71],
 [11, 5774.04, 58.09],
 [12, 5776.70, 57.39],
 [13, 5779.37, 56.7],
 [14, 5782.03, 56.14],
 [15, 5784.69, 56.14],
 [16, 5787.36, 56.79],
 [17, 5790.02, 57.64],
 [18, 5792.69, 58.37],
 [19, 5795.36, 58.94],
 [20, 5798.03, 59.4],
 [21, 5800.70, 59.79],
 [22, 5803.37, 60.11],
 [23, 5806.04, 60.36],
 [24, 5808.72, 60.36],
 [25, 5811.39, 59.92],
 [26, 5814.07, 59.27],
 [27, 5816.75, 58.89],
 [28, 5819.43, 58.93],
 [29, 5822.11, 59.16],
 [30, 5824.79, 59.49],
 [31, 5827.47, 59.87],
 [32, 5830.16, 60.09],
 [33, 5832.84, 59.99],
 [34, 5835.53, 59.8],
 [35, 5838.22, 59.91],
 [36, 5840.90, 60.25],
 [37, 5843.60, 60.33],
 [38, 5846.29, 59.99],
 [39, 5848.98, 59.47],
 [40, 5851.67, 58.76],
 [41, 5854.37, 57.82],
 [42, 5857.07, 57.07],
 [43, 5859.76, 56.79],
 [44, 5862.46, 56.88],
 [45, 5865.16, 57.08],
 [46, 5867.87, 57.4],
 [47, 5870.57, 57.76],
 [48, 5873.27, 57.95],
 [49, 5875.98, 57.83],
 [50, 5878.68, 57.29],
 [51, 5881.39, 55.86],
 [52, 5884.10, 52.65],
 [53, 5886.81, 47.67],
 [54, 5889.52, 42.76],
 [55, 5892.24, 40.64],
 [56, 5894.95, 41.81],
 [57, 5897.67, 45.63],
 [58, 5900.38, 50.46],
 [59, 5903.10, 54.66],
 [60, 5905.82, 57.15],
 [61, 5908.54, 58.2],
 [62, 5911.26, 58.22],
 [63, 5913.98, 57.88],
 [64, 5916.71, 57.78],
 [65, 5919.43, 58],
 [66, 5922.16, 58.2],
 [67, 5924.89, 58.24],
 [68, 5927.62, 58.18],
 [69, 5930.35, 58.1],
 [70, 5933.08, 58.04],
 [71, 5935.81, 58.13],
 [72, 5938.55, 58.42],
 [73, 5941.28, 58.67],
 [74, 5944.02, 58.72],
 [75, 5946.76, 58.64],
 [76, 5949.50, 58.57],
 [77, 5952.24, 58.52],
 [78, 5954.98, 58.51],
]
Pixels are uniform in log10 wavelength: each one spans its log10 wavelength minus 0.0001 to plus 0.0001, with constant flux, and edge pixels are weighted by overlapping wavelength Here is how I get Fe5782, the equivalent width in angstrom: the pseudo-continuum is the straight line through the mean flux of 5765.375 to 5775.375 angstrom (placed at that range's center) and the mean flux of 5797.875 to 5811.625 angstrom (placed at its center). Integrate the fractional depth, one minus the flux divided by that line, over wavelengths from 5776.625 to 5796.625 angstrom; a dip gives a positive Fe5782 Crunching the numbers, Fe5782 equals 0.7 angstrom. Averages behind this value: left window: 58.6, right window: 60.1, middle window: 57.2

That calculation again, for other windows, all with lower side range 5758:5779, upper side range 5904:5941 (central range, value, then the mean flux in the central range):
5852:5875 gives 0.24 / 57.4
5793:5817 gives -0.68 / 59.6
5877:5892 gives 1.92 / 50.6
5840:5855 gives -0.38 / 59.5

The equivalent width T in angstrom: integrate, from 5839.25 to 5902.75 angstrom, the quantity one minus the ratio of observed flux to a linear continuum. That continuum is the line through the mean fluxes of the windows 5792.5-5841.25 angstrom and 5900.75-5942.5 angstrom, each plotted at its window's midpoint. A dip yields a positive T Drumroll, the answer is 4.6 angstrom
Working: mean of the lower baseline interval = 59.7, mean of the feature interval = 54.4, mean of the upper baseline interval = 57.7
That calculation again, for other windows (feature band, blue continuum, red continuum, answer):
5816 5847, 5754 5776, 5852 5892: -2.04 angstrom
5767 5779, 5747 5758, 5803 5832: 0.05 angstrom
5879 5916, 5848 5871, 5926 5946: 4.24 angstrom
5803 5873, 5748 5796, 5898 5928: -2.30 angstrom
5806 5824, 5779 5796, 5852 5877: -0.69 angstrom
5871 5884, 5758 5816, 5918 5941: 0.32 angstrom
